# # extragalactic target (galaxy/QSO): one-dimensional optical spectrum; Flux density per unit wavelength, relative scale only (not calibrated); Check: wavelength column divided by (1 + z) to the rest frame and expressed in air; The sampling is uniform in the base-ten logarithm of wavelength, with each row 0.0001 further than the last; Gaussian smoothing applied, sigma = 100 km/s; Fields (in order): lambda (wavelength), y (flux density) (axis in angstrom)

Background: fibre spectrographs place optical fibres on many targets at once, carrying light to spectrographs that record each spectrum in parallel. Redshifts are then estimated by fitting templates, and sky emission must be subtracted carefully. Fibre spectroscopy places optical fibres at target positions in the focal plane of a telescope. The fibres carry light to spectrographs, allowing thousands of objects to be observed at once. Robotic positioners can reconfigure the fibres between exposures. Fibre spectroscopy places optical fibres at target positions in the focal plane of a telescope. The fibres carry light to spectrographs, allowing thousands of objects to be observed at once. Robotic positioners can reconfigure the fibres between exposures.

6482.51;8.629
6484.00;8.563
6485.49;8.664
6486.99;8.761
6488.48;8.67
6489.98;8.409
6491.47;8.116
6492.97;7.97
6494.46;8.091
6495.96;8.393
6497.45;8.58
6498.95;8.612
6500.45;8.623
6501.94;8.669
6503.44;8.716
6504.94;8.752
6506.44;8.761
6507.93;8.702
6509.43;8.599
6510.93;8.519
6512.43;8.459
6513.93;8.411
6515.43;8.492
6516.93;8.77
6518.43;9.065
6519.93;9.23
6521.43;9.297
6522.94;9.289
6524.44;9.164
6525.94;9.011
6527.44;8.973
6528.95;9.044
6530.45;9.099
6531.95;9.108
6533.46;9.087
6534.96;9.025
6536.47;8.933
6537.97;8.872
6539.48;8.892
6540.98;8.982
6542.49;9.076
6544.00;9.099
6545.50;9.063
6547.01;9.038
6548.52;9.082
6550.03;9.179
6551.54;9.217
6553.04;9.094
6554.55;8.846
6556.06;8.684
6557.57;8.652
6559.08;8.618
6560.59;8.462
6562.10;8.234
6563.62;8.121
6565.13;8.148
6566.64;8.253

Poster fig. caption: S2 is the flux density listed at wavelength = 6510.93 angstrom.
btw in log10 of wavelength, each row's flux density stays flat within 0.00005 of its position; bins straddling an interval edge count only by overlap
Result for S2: 8.519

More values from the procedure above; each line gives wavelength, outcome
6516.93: 8.77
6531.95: 9.108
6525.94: 9.011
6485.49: 8.664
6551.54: 9.217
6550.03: 9.179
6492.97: 7.97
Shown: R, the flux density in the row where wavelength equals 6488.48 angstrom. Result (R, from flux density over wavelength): 8.67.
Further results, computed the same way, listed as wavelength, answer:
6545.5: 9.063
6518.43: 9.065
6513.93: 8.411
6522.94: 9.289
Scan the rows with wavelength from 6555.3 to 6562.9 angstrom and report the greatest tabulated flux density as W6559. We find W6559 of 8.684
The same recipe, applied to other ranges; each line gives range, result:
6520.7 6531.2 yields 9.297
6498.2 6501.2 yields 8.623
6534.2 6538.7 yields 9.025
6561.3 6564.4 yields 8.234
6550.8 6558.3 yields 9.217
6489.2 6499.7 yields 8.612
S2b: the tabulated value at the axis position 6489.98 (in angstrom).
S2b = 8.409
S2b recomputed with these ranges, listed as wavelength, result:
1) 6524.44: 9.164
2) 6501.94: 8.669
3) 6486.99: 8.761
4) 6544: 9.099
